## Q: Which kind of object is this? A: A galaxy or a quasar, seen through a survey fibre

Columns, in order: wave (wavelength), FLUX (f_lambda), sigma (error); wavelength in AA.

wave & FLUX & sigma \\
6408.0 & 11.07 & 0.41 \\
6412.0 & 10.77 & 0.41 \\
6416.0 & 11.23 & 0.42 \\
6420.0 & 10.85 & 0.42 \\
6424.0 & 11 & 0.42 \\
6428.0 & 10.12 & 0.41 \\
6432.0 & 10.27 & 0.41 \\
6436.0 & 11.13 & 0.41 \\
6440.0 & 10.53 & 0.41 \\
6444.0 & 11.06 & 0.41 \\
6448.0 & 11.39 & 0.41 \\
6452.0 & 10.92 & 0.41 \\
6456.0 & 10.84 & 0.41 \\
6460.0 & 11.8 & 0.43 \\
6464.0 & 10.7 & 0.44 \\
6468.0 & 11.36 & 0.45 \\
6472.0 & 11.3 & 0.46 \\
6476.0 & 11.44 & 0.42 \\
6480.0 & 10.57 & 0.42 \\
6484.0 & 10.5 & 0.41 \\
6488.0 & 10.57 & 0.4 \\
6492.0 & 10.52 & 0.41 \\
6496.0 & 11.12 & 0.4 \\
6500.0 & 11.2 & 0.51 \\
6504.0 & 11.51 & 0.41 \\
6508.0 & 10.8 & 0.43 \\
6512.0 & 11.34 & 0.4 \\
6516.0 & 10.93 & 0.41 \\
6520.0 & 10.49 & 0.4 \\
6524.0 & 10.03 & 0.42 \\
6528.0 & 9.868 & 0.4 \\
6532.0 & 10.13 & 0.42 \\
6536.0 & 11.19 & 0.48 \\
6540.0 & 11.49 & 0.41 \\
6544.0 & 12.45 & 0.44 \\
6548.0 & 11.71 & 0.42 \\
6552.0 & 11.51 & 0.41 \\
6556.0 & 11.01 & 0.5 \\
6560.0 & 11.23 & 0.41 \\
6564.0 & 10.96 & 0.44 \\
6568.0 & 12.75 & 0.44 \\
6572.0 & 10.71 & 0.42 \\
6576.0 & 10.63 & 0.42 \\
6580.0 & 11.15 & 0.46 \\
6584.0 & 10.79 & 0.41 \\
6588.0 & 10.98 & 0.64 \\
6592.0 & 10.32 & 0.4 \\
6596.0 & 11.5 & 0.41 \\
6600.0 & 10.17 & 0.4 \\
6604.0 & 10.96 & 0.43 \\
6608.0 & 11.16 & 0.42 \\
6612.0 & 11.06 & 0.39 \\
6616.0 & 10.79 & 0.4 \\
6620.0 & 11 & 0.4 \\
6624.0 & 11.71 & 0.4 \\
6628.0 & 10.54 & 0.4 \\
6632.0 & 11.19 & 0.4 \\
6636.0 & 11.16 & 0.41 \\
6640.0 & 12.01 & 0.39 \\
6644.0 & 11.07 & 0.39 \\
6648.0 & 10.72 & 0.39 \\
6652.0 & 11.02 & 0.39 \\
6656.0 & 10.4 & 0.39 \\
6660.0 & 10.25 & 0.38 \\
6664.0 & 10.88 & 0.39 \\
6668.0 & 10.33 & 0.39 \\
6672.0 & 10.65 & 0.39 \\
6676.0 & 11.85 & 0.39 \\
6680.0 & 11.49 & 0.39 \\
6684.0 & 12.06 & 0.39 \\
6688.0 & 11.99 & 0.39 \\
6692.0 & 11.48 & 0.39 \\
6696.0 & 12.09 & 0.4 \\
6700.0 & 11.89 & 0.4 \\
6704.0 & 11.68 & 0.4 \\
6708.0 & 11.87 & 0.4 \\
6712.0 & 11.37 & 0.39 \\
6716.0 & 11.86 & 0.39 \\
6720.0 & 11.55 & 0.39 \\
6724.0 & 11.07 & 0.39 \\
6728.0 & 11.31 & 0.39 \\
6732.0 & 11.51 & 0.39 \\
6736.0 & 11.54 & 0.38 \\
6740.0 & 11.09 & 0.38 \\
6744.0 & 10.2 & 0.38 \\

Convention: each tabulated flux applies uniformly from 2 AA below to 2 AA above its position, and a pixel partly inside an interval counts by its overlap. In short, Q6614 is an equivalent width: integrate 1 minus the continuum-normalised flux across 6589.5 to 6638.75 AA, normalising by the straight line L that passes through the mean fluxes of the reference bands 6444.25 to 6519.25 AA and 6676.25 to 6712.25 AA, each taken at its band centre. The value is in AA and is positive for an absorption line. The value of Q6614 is 2.3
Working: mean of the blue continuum 11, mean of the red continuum 11.8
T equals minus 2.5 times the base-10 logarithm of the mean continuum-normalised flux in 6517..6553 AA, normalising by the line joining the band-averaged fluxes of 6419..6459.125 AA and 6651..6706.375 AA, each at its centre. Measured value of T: 0.01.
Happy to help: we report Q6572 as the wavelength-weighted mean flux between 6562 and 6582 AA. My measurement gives 11.2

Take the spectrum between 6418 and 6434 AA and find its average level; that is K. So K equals 10.6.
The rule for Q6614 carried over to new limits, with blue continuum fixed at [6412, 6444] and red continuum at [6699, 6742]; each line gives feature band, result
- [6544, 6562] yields -0.66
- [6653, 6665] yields 0.88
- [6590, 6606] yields 0.66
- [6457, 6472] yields -0.56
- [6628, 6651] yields 0.29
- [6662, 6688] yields 0.29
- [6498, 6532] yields 0.76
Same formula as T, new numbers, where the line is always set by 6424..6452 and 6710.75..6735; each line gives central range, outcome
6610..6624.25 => 0.013 mag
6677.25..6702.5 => -0.043 mag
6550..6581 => -0.016 mag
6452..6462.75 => -0.037 mag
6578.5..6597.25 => 0.021 mag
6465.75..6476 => -0.047 mag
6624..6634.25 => 0.019 mag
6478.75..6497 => 0.027 mag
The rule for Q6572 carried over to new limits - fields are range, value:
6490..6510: 11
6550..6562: 11.2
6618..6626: 11.4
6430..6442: 10.6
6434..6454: 11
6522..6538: 10.3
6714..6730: 11.4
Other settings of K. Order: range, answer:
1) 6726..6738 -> 11.5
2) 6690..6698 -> 11.8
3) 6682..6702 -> 11.9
